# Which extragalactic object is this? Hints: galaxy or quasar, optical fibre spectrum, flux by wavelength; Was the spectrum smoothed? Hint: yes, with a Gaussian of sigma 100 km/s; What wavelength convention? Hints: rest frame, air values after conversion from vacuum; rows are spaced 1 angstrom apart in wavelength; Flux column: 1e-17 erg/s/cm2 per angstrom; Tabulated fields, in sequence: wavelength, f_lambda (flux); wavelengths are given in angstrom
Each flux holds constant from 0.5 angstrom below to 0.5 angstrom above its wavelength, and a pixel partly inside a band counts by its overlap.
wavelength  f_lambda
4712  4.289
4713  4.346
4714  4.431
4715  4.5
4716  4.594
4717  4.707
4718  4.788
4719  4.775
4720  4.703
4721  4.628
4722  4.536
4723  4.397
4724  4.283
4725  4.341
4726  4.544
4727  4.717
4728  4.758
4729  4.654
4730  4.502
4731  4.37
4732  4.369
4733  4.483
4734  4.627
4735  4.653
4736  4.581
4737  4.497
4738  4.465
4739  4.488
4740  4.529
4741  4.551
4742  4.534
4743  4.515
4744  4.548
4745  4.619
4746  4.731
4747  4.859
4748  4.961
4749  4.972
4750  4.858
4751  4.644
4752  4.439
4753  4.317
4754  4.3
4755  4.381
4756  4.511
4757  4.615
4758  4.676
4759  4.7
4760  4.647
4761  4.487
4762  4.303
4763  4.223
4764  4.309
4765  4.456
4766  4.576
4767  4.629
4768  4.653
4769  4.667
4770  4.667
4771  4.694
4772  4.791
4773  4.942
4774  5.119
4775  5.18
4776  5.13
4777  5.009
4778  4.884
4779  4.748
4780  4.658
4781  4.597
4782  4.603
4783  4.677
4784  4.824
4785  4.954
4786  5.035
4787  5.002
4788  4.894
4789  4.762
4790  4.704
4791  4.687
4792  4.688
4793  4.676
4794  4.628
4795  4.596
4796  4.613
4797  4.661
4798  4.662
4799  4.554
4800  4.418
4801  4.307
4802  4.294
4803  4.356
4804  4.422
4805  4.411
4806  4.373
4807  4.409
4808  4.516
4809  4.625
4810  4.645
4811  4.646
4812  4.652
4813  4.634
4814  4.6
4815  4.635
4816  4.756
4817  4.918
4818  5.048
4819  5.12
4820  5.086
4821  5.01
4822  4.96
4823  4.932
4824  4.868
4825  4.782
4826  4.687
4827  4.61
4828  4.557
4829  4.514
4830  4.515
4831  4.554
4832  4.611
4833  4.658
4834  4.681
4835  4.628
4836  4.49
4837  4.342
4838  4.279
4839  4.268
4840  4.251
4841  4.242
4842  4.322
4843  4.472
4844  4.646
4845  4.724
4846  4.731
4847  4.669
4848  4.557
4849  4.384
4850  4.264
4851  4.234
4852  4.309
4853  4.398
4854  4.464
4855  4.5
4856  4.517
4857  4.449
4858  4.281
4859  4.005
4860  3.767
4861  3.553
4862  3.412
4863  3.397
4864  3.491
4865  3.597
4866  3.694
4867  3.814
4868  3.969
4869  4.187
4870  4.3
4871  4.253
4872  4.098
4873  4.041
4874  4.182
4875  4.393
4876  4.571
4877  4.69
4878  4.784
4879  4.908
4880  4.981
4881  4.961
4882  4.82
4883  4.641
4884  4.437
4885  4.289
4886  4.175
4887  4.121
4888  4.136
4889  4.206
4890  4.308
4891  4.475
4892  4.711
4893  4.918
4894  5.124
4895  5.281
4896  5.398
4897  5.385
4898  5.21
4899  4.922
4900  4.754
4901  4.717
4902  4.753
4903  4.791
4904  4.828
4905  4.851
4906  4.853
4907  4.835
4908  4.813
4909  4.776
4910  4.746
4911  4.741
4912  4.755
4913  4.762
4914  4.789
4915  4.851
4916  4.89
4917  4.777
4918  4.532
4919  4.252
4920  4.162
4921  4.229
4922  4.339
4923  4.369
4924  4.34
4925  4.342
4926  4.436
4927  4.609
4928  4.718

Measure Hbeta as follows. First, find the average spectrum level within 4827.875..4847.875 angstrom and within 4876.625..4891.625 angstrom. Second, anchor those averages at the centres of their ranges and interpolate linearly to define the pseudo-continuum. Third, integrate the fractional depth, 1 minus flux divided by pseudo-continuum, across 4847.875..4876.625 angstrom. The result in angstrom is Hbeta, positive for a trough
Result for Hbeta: 2.6 angstrom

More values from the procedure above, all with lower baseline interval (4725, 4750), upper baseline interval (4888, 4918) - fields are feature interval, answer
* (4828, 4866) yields 3.59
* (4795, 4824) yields 0.27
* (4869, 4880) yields 0.79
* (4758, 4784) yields -0.27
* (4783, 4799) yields -0.26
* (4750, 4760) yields 0.20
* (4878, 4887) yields 0.31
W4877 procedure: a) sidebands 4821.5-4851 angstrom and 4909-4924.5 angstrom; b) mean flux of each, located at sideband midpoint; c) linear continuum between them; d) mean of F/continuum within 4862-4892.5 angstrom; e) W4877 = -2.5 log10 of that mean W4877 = 0.07 mag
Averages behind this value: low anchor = 4.55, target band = 4.27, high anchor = 4.58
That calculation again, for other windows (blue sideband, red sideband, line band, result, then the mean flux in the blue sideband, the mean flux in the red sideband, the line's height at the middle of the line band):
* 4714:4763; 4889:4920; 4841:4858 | 0.06 mag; 4.57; 4.81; 4.73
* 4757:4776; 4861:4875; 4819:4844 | -0.11 mag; 4.66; 3.89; 4.17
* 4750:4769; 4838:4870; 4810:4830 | -0.11 mag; 4.51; 4.18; 4.3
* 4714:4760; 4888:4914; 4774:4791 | -0.05 mag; 4.58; 4.82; 4.65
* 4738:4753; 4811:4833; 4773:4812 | 0.01 mag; 4.64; 4.76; 4.71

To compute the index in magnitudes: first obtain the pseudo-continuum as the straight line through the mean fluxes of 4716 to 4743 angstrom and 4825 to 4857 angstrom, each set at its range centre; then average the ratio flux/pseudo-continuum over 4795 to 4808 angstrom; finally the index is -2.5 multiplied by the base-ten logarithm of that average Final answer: 0.01 mag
